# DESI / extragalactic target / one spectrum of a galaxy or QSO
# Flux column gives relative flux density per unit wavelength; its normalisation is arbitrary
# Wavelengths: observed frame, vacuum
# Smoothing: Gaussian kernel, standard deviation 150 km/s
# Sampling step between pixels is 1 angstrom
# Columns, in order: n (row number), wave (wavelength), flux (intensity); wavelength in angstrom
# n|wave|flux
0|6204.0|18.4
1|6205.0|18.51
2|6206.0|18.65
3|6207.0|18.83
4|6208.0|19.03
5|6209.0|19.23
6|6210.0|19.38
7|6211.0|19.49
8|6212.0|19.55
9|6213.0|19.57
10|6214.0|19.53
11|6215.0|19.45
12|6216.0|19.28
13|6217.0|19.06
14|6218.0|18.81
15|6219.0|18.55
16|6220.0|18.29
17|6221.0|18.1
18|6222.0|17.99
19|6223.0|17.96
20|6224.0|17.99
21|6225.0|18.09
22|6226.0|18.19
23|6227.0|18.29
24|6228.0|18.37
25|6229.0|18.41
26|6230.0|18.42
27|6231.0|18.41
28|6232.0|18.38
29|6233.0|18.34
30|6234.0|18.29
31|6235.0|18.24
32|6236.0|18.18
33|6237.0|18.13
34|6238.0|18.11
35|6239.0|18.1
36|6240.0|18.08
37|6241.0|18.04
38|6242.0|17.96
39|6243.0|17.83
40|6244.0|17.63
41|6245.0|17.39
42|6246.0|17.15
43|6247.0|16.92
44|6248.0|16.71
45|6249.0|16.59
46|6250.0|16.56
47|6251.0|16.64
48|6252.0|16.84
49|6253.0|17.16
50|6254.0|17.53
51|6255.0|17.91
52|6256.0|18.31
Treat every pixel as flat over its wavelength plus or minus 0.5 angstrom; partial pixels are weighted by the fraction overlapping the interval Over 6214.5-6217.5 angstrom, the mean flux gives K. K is 19.3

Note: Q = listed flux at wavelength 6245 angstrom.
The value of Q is 17.39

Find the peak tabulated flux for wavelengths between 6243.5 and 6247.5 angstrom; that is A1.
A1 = 17.63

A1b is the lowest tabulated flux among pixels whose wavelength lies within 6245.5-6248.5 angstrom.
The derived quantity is 16.71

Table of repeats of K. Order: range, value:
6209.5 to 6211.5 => 19.4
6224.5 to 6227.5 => 18.2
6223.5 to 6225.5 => 18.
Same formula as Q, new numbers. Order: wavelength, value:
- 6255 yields 17.91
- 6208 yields 19.03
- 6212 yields 19.55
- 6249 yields 16.59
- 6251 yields 16.64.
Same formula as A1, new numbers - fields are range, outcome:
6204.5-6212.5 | 19.55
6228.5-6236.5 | 18.42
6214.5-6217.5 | 19.45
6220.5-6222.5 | 18.1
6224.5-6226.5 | 18.19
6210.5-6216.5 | 19.57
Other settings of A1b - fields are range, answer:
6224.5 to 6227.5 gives 18.09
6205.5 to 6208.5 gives 18.65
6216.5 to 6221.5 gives 18.1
